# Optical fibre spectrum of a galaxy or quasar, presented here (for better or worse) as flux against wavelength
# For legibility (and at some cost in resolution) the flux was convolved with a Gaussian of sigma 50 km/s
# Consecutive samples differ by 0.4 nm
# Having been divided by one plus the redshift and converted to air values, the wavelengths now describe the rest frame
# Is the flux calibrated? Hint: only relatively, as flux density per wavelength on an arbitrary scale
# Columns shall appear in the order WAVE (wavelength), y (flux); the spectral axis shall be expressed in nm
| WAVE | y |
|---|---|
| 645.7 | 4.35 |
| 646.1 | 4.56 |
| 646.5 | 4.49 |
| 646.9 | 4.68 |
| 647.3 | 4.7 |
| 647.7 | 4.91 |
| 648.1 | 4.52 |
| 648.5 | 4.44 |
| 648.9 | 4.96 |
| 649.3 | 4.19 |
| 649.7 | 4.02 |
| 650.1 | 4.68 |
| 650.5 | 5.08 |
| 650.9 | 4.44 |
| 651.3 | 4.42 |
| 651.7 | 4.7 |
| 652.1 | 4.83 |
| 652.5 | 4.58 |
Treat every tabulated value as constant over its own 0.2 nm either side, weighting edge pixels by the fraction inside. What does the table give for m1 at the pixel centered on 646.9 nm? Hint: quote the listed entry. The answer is 4.68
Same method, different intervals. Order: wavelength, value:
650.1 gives 4.68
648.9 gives 4.96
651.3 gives 4.42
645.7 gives 4.35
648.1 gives 4.52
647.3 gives 4.7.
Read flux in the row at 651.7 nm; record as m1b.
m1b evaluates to 4.7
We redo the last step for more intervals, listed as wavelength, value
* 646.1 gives 4.56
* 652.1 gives 4.83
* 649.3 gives 4.19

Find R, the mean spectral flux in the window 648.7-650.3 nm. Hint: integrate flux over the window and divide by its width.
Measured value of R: 4.46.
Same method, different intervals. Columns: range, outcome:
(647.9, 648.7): 4.48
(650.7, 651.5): 4.43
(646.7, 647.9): 4.76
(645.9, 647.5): 4.61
